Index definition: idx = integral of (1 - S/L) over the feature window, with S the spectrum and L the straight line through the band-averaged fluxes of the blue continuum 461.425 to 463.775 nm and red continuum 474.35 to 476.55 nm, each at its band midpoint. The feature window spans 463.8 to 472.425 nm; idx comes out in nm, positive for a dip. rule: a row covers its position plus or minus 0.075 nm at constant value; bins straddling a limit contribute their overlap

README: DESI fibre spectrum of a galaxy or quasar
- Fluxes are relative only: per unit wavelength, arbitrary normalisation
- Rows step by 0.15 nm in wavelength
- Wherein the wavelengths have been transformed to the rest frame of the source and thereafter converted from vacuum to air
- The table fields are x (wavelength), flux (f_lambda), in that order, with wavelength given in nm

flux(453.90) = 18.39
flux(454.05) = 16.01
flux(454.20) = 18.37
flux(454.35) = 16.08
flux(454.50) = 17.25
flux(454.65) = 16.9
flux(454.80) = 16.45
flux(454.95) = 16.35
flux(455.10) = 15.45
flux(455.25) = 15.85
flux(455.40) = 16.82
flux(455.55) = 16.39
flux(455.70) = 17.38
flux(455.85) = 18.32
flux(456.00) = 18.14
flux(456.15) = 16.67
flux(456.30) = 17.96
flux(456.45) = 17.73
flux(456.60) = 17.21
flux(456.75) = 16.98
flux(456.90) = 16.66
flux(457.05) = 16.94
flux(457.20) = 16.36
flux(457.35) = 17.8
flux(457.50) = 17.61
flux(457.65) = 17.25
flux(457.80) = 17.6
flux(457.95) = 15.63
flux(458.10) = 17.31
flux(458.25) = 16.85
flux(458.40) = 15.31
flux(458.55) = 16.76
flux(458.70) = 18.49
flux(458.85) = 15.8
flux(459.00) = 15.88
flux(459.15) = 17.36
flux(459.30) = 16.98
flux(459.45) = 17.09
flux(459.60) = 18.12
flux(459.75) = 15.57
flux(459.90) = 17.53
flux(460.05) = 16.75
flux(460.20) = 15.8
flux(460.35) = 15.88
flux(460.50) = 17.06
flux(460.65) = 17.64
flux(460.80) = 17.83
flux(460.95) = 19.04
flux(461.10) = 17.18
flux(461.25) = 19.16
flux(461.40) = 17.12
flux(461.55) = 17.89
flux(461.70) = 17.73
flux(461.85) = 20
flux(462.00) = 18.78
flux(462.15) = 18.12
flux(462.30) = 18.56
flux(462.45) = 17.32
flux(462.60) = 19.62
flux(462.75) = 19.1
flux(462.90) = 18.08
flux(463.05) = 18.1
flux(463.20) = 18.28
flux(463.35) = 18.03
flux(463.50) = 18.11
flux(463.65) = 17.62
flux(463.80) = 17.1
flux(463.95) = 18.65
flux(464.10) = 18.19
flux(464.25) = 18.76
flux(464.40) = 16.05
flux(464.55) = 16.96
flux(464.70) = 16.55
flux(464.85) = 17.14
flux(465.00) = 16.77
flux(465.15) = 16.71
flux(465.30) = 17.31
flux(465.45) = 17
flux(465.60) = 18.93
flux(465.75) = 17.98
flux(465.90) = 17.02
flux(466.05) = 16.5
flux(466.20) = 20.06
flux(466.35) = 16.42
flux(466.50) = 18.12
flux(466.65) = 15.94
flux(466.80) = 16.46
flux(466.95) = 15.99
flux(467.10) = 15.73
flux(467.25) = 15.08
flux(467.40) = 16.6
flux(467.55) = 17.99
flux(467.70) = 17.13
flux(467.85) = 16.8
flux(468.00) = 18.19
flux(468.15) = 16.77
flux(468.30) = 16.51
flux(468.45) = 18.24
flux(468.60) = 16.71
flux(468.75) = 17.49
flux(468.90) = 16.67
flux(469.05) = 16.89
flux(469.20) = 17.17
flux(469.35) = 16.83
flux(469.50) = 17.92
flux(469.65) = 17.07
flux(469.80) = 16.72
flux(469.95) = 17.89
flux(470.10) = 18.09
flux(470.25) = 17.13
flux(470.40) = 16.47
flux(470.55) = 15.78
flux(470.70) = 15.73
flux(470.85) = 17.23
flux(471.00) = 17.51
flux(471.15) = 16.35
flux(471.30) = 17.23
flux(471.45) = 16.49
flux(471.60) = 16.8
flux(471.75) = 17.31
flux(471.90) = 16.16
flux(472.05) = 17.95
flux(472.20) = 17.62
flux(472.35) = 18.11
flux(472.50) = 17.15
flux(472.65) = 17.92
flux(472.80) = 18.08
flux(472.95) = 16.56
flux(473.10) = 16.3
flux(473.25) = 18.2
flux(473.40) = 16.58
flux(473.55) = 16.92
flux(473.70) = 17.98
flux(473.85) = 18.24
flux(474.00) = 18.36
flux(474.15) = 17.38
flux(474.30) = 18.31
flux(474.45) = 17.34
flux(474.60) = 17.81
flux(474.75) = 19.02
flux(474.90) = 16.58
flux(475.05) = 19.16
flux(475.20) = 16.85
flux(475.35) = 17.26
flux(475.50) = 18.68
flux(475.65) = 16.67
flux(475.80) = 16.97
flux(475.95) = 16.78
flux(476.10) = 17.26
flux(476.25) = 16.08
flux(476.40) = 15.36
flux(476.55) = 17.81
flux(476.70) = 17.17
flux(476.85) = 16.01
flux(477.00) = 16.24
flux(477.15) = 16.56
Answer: 0.36 nm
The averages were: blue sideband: 18.3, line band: 17.1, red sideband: 17.3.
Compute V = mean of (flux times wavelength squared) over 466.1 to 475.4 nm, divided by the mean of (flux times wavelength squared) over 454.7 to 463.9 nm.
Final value 1.0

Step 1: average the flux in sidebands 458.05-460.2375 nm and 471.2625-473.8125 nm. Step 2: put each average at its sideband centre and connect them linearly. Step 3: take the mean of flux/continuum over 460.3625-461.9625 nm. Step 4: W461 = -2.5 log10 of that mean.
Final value -0.07 mag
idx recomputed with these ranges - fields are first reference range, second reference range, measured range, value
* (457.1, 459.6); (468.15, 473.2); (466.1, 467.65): 0.02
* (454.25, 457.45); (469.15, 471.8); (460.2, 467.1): -0.28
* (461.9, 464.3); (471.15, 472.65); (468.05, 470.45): 0.05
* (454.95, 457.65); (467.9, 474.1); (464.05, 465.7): -0.02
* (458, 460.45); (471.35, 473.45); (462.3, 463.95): -0.13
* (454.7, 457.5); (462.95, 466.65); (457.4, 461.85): 0.02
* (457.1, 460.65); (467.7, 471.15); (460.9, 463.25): -0.20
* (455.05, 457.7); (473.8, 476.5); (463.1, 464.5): -0.05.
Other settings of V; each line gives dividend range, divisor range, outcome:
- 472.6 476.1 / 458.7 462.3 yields 1.07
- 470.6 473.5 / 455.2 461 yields 1.07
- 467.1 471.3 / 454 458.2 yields 1.06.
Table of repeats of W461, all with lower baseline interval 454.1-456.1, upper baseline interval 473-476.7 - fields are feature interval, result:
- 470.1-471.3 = 0.04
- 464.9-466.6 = -0.02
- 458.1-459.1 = 0.02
